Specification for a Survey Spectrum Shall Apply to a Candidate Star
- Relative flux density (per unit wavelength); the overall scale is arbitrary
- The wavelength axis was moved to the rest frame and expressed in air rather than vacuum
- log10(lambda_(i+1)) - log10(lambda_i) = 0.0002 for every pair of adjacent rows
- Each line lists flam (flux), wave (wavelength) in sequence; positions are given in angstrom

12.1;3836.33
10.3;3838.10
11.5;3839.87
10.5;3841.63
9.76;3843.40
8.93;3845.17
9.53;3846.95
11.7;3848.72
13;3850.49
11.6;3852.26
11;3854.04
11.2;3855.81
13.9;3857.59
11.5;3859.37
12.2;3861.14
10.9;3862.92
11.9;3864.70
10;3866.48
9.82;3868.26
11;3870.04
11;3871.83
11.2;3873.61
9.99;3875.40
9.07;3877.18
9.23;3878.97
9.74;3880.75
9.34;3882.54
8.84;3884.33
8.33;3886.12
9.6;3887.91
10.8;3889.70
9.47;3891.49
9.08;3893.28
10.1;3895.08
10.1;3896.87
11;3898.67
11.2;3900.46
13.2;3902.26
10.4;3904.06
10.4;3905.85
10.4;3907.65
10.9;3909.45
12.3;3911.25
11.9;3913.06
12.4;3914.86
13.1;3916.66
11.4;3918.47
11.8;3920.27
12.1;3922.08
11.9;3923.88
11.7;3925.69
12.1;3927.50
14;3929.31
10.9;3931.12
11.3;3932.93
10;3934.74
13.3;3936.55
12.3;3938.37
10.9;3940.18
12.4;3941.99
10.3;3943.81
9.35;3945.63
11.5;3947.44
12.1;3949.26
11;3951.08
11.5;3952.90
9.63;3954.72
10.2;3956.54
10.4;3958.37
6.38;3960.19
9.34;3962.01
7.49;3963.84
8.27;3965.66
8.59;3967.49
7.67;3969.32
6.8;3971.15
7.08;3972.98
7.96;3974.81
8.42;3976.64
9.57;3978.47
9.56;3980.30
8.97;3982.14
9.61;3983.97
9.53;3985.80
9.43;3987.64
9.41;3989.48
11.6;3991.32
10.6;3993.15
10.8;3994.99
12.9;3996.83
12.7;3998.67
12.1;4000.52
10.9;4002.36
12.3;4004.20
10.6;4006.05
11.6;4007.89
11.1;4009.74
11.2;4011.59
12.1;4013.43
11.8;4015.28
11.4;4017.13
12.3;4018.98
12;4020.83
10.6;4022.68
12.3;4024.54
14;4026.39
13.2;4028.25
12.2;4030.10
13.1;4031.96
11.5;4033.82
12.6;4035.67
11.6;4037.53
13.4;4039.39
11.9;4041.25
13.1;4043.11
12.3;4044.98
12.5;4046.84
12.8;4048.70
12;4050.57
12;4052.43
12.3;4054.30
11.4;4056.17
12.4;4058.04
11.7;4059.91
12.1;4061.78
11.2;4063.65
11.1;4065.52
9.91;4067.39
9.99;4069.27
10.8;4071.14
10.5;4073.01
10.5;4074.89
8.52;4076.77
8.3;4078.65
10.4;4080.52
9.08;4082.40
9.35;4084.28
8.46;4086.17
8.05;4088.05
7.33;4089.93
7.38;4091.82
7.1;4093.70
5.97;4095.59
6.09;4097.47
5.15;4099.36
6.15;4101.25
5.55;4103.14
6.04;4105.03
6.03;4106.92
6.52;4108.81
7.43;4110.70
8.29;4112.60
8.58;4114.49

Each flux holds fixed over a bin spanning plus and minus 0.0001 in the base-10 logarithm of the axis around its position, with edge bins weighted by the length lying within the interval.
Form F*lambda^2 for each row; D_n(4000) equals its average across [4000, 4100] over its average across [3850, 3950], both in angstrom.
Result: 1.1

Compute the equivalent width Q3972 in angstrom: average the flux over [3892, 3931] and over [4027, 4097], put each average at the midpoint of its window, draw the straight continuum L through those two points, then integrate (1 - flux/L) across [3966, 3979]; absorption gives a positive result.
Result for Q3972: 3.7 angstrom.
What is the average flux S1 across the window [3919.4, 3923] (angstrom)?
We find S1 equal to 12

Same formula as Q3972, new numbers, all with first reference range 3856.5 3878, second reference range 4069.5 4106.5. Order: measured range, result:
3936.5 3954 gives -2.47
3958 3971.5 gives 2.23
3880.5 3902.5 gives 1.48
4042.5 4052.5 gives -4.65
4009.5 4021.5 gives -3.71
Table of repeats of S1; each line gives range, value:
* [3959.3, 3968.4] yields 8.02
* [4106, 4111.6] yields 6.66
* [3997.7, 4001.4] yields 12.4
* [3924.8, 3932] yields 12.2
